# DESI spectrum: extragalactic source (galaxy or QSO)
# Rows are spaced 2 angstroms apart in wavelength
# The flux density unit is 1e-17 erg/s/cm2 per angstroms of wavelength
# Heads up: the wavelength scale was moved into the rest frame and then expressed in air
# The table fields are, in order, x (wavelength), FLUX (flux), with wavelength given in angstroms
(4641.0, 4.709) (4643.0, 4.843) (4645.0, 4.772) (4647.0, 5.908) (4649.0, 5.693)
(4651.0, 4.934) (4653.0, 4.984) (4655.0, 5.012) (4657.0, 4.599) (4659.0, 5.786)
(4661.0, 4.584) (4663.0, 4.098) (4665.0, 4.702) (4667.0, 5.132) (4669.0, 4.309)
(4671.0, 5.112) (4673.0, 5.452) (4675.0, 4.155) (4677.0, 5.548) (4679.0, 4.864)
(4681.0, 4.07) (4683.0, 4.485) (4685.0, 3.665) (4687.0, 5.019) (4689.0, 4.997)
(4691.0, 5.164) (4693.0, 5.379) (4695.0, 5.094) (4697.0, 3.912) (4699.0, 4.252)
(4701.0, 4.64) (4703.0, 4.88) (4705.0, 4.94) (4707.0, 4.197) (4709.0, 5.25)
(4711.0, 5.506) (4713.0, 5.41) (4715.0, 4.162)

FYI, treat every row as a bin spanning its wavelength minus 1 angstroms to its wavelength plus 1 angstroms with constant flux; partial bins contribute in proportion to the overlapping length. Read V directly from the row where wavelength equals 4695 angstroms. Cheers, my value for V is 5.094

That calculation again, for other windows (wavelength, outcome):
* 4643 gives 4.843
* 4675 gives 4.155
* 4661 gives 4.584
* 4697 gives 3.912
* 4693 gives 5.379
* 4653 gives 4.984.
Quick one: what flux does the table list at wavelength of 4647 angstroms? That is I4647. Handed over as 5.908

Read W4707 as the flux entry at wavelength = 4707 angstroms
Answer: 4.197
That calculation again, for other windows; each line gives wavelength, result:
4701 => 4.64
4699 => 4.252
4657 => 4.599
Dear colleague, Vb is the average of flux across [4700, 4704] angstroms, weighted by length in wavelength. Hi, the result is 4.76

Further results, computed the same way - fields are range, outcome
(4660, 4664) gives 4.34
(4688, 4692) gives 5.08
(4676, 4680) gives 5.21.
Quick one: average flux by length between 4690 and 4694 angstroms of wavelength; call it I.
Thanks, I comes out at 5.27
